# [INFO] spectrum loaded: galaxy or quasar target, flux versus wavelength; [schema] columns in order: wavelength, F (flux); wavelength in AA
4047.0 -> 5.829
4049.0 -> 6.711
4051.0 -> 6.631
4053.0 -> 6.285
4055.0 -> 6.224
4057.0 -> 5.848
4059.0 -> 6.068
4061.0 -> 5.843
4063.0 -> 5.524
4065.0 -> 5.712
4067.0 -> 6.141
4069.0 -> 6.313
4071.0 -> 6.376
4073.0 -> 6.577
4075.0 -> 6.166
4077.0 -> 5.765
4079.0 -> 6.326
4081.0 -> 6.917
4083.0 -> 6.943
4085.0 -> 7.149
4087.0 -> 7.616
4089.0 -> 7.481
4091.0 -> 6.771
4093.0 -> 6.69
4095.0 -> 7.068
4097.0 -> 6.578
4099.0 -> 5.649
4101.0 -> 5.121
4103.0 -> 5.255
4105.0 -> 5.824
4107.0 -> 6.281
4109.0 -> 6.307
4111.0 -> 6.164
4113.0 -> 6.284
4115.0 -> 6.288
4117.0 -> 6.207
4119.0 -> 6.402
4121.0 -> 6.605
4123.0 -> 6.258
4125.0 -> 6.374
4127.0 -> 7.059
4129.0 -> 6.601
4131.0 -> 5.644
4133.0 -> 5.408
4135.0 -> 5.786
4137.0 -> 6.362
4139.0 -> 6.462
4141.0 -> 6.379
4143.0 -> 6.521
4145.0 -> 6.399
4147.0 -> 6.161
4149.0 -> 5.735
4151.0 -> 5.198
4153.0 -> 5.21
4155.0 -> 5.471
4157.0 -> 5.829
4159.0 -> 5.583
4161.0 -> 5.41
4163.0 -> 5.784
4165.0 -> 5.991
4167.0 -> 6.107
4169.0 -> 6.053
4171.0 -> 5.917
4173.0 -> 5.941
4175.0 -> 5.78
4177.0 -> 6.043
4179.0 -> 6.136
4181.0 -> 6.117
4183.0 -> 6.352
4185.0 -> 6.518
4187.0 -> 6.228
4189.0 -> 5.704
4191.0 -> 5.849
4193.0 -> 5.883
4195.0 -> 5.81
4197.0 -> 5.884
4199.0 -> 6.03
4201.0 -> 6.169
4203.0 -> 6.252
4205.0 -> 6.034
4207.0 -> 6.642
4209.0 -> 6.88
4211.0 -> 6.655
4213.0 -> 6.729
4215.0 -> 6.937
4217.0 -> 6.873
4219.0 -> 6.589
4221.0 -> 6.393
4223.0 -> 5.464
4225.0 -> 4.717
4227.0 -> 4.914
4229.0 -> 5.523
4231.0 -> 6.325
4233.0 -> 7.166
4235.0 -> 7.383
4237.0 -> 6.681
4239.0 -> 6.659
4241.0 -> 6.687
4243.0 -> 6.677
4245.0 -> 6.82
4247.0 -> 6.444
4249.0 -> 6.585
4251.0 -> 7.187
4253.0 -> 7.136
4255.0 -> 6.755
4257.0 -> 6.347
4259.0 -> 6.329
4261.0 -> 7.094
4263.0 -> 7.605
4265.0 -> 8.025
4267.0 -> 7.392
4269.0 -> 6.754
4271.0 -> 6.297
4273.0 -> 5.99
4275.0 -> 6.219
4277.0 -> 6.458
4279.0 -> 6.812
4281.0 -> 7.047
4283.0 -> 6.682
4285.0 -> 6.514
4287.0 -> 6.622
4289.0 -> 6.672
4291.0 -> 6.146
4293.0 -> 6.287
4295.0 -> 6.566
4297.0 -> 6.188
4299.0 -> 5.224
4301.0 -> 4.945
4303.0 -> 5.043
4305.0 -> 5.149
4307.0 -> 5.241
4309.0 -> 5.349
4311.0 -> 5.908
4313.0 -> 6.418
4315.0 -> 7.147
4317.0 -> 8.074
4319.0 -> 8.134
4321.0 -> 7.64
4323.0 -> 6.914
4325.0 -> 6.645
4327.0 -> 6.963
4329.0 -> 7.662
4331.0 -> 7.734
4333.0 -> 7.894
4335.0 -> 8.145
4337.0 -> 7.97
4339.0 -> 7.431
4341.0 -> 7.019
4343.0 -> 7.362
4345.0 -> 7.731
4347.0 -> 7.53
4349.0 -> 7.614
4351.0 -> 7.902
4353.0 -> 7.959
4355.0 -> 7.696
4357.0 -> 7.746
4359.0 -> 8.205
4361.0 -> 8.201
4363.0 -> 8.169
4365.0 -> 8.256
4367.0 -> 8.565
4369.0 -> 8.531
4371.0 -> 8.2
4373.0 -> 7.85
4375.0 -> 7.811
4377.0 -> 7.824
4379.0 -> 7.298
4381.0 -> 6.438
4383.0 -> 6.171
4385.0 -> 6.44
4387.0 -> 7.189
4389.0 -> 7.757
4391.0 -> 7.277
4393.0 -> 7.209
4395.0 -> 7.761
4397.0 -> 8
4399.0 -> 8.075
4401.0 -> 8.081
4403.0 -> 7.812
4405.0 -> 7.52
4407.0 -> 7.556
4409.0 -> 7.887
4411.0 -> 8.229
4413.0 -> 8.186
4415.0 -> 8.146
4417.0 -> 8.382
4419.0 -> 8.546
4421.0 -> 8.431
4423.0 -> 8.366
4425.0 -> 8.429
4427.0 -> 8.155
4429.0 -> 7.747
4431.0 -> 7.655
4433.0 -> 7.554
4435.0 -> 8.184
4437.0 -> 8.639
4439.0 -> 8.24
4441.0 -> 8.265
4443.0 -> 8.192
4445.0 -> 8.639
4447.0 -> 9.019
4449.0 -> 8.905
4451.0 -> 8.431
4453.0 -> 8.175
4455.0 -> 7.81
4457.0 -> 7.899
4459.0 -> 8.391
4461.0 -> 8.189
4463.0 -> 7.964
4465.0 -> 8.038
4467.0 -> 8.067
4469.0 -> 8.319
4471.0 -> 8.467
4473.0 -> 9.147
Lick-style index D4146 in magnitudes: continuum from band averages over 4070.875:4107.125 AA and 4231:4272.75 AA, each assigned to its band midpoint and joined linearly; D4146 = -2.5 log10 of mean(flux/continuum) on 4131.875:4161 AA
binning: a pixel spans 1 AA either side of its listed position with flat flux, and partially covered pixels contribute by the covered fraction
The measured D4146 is 0.127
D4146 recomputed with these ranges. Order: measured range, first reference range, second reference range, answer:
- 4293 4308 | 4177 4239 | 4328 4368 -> 0.30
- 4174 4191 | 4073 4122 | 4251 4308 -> 0.06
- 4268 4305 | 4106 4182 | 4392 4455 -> 0.15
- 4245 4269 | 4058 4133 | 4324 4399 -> 0.02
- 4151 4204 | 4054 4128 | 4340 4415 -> 0.14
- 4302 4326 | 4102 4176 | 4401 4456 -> 0.14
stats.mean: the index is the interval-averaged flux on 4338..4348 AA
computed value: 7.41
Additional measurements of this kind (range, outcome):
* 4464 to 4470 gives 8.14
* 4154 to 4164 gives 5.62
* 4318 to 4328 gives 7.26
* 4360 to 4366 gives 8.21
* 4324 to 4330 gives 7.09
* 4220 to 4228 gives 5.37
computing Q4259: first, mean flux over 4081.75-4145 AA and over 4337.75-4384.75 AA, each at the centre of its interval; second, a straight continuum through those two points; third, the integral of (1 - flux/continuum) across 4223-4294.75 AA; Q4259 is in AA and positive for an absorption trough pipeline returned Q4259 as 5.7 AA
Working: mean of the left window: 6.37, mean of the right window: 7.7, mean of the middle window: 6.58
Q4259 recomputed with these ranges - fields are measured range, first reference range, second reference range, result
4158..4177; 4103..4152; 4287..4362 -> 1.5 AA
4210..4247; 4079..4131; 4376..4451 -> 3.3 AA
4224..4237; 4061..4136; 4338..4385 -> 1.8 AA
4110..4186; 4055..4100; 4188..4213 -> 2.6 AA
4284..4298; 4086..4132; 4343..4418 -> 1.7 AA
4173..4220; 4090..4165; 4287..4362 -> 1.0 AA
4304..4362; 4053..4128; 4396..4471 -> 2.6 AA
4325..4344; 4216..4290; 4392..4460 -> -0.5 AA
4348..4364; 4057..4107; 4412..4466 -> -0.3 AA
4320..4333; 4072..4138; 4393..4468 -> 0.5 AA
